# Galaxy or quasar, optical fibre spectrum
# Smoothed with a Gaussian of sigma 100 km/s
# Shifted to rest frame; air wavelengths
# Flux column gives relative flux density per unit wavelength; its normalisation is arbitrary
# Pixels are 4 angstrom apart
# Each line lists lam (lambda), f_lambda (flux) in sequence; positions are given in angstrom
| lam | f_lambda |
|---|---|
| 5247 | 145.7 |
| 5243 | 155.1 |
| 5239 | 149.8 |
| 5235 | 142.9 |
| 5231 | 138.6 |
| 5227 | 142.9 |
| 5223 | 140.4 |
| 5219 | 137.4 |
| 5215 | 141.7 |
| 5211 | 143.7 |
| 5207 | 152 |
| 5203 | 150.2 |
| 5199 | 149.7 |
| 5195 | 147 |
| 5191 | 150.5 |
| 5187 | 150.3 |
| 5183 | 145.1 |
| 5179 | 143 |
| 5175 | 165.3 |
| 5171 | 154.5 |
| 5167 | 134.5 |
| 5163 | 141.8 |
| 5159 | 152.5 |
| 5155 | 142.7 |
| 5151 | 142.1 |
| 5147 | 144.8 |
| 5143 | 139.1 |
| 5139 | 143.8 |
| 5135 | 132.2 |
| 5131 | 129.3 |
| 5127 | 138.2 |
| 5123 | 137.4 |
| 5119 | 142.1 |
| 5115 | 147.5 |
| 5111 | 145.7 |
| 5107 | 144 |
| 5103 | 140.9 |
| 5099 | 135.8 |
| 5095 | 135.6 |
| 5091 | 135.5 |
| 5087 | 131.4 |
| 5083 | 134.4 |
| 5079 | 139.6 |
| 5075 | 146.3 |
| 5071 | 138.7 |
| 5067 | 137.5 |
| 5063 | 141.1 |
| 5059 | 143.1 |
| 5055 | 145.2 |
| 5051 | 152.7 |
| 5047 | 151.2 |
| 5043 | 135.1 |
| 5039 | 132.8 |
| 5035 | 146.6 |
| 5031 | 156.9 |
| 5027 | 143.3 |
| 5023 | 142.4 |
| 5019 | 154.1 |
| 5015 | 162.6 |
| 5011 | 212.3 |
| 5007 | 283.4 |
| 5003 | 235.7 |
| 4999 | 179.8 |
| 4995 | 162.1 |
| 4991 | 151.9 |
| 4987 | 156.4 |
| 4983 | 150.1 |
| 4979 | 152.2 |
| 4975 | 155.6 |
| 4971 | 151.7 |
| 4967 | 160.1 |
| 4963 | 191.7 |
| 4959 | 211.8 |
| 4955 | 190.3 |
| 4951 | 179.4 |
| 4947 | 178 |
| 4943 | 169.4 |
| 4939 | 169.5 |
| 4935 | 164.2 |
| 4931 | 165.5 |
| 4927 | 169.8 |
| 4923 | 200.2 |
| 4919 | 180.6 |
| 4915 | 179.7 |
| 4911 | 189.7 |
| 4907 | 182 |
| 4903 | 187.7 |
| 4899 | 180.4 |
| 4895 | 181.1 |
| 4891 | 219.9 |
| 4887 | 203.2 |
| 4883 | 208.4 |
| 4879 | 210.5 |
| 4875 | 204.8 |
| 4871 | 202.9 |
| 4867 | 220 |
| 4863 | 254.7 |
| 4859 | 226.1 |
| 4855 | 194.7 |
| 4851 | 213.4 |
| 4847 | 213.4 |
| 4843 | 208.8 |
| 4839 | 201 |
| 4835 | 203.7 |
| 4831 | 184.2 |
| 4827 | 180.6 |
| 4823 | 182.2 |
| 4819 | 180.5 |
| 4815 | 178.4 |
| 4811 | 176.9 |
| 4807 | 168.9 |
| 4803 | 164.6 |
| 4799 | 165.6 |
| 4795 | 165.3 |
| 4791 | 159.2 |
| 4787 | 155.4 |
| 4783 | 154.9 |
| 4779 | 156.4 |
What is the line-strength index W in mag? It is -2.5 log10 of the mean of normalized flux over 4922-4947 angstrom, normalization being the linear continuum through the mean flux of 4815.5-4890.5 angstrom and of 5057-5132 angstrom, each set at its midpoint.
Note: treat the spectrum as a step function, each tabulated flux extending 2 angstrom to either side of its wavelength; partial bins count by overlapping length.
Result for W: 0.06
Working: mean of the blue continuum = 205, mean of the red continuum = 139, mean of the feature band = 172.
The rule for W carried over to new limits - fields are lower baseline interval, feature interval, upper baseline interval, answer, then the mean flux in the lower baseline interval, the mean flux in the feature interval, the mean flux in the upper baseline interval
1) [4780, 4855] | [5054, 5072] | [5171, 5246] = 0.135 mag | 181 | 141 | 147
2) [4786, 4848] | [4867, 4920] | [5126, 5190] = -0.139 mag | 180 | 196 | 144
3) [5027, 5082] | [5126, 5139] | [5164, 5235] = 0.081 mag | 143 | 134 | 146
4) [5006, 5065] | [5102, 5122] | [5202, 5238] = 0.059 mag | 158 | 144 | 143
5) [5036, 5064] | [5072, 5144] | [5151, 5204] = 0.050 mag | 143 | 139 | 148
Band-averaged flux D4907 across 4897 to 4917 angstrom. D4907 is 184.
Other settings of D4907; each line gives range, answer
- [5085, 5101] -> 135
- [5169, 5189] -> 152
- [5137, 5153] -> 142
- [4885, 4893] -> 212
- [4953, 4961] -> 201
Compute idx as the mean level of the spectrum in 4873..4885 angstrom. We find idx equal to 208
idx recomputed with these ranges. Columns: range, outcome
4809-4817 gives 178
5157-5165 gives 147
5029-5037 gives 152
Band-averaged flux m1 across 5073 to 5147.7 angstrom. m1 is 139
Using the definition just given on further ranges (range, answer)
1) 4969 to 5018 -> 179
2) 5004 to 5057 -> 164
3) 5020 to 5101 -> 141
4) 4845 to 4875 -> 217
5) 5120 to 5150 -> 138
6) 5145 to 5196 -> 147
